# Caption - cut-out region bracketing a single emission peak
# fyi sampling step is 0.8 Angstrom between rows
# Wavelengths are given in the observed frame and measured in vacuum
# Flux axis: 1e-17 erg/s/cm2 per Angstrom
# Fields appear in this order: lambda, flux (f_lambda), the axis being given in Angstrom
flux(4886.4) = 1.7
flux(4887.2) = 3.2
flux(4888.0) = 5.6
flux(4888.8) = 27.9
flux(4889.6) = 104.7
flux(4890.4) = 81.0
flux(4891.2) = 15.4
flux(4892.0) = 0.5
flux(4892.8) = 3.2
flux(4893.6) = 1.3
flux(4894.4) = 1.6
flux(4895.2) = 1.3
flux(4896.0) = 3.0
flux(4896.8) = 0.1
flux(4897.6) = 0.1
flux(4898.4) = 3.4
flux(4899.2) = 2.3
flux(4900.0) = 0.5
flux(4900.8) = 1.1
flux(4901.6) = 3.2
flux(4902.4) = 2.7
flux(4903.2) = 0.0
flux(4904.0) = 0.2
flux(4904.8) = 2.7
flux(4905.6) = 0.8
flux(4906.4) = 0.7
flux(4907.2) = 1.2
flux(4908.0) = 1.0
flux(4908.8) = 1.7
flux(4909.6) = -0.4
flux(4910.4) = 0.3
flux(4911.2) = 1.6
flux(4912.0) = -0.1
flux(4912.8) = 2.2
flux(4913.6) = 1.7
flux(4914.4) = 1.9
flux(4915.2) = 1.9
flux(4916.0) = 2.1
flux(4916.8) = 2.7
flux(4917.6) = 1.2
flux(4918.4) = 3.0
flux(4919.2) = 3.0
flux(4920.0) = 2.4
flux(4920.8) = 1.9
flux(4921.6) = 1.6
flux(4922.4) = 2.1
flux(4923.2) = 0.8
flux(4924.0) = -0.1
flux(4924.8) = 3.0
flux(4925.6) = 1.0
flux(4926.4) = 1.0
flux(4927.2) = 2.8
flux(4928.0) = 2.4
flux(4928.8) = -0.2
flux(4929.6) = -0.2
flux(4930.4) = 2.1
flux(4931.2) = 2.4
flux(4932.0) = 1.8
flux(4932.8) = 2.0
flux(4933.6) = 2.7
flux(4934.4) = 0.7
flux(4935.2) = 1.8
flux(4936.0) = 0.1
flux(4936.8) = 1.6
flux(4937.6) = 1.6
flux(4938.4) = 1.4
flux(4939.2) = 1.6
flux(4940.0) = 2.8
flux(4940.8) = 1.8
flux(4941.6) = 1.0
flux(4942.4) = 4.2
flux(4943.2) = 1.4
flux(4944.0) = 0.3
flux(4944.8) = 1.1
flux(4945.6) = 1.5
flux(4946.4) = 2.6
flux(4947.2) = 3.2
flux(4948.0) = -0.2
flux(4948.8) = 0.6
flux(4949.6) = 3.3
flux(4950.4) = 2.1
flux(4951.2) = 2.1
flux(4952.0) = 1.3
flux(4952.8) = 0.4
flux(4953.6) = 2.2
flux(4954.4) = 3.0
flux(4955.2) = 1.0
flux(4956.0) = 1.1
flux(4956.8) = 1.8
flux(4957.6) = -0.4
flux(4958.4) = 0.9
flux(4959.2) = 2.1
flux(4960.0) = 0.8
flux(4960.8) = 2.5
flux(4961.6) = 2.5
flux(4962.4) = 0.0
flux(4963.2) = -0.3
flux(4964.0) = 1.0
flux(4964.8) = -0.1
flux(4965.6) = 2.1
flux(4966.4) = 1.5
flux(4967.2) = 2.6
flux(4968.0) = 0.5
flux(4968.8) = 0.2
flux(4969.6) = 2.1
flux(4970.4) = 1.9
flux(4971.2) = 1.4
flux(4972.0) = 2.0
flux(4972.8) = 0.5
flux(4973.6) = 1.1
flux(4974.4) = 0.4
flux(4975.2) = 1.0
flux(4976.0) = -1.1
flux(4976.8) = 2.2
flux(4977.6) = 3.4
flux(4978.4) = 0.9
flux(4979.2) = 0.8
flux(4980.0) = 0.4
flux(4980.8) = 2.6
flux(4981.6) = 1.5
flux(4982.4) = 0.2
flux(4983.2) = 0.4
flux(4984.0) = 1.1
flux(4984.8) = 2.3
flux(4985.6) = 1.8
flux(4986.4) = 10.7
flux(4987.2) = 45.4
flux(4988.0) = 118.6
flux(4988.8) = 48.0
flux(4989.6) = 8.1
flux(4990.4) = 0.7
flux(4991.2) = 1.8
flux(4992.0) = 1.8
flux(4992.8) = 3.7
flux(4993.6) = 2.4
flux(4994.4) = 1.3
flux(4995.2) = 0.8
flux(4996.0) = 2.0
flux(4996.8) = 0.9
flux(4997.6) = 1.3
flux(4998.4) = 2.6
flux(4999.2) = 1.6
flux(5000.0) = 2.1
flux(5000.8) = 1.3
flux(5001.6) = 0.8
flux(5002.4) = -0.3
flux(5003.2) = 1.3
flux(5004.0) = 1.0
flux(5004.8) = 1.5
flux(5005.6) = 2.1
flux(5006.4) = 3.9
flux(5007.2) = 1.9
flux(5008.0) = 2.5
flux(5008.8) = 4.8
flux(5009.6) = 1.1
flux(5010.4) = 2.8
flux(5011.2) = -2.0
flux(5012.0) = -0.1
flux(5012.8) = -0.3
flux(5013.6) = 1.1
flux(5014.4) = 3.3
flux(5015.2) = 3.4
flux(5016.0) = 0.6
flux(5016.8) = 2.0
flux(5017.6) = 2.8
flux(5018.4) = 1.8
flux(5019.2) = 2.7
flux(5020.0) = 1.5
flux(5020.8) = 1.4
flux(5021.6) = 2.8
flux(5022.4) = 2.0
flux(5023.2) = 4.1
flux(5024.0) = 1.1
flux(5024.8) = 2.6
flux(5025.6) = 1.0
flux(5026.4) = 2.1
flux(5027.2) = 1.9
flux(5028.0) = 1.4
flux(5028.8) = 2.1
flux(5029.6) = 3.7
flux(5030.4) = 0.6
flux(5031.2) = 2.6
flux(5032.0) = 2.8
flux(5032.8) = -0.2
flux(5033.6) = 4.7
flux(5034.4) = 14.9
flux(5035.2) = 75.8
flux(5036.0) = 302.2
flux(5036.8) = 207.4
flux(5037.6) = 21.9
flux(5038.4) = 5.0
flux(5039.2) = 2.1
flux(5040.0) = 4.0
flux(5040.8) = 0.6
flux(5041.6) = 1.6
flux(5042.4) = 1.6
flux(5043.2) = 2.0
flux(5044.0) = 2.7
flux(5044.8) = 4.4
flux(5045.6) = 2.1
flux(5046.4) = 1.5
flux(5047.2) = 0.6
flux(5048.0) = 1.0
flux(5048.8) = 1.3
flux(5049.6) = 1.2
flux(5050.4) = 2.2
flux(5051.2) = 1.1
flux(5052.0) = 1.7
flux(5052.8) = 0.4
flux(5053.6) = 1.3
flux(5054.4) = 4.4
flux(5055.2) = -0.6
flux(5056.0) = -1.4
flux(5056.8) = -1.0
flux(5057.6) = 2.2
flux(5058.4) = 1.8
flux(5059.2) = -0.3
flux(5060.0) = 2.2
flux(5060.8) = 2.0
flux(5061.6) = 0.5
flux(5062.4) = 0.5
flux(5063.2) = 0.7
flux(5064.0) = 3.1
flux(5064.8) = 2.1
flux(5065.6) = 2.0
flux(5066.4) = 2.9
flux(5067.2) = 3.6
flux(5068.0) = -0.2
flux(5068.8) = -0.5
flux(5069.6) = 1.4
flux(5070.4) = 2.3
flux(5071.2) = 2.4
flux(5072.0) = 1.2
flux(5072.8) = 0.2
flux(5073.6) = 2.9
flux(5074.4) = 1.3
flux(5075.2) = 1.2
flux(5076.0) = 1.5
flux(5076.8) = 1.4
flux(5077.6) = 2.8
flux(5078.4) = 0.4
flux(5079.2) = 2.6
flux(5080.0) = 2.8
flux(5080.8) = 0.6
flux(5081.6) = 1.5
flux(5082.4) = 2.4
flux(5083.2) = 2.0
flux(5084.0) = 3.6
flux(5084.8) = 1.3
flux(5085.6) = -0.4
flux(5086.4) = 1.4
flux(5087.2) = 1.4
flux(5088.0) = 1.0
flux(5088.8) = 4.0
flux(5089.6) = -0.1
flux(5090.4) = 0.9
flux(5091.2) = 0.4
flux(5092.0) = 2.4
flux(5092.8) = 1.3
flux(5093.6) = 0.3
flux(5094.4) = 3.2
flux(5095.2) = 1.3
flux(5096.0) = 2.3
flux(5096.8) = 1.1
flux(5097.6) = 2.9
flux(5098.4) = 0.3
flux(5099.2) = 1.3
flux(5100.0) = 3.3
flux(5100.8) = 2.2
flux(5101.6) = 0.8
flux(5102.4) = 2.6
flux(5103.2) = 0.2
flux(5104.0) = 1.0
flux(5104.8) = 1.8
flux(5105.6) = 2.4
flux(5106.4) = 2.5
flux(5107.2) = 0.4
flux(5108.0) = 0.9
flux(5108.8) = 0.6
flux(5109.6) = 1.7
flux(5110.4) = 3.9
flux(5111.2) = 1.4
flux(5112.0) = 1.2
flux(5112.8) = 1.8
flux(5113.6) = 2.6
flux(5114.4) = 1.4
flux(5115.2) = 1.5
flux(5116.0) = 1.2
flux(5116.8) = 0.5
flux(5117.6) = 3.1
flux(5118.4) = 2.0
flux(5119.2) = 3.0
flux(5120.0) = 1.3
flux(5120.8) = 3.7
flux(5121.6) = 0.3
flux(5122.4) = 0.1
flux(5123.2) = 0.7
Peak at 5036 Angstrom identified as [O III] 5007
